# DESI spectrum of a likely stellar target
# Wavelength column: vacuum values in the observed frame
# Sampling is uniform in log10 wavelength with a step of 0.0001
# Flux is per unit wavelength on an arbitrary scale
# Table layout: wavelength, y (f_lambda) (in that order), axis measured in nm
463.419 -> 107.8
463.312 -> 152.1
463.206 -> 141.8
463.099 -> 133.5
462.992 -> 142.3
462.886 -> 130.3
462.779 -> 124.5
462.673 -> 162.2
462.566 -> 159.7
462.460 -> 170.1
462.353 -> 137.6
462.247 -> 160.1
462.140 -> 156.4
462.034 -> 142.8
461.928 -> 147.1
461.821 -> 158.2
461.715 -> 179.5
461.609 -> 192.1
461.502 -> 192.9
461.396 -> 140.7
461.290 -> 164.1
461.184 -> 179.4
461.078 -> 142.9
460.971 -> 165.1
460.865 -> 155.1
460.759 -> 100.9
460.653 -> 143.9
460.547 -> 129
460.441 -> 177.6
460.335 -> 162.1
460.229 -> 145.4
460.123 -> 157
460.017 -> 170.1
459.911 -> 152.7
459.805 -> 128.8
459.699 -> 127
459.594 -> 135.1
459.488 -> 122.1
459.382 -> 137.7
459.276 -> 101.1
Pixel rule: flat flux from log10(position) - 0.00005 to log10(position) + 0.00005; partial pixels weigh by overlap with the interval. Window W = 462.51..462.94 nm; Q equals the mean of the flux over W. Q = 145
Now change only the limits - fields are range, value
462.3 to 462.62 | 156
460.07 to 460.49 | 160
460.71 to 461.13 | 141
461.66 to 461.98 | 162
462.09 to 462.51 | 156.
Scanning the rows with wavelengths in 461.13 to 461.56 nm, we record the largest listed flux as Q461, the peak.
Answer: 192.9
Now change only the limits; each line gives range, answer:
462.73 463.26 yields 142.3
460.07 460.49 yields 177.6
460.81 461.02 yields 165.1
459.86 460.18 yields 170.1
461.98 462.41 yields 160.1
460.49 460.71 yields 143.9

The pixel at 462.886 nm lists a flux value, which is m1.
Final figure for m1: 130.3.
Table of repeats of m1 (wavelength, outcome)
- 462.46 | 170.1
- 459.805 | 128.8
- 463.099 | 133.5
